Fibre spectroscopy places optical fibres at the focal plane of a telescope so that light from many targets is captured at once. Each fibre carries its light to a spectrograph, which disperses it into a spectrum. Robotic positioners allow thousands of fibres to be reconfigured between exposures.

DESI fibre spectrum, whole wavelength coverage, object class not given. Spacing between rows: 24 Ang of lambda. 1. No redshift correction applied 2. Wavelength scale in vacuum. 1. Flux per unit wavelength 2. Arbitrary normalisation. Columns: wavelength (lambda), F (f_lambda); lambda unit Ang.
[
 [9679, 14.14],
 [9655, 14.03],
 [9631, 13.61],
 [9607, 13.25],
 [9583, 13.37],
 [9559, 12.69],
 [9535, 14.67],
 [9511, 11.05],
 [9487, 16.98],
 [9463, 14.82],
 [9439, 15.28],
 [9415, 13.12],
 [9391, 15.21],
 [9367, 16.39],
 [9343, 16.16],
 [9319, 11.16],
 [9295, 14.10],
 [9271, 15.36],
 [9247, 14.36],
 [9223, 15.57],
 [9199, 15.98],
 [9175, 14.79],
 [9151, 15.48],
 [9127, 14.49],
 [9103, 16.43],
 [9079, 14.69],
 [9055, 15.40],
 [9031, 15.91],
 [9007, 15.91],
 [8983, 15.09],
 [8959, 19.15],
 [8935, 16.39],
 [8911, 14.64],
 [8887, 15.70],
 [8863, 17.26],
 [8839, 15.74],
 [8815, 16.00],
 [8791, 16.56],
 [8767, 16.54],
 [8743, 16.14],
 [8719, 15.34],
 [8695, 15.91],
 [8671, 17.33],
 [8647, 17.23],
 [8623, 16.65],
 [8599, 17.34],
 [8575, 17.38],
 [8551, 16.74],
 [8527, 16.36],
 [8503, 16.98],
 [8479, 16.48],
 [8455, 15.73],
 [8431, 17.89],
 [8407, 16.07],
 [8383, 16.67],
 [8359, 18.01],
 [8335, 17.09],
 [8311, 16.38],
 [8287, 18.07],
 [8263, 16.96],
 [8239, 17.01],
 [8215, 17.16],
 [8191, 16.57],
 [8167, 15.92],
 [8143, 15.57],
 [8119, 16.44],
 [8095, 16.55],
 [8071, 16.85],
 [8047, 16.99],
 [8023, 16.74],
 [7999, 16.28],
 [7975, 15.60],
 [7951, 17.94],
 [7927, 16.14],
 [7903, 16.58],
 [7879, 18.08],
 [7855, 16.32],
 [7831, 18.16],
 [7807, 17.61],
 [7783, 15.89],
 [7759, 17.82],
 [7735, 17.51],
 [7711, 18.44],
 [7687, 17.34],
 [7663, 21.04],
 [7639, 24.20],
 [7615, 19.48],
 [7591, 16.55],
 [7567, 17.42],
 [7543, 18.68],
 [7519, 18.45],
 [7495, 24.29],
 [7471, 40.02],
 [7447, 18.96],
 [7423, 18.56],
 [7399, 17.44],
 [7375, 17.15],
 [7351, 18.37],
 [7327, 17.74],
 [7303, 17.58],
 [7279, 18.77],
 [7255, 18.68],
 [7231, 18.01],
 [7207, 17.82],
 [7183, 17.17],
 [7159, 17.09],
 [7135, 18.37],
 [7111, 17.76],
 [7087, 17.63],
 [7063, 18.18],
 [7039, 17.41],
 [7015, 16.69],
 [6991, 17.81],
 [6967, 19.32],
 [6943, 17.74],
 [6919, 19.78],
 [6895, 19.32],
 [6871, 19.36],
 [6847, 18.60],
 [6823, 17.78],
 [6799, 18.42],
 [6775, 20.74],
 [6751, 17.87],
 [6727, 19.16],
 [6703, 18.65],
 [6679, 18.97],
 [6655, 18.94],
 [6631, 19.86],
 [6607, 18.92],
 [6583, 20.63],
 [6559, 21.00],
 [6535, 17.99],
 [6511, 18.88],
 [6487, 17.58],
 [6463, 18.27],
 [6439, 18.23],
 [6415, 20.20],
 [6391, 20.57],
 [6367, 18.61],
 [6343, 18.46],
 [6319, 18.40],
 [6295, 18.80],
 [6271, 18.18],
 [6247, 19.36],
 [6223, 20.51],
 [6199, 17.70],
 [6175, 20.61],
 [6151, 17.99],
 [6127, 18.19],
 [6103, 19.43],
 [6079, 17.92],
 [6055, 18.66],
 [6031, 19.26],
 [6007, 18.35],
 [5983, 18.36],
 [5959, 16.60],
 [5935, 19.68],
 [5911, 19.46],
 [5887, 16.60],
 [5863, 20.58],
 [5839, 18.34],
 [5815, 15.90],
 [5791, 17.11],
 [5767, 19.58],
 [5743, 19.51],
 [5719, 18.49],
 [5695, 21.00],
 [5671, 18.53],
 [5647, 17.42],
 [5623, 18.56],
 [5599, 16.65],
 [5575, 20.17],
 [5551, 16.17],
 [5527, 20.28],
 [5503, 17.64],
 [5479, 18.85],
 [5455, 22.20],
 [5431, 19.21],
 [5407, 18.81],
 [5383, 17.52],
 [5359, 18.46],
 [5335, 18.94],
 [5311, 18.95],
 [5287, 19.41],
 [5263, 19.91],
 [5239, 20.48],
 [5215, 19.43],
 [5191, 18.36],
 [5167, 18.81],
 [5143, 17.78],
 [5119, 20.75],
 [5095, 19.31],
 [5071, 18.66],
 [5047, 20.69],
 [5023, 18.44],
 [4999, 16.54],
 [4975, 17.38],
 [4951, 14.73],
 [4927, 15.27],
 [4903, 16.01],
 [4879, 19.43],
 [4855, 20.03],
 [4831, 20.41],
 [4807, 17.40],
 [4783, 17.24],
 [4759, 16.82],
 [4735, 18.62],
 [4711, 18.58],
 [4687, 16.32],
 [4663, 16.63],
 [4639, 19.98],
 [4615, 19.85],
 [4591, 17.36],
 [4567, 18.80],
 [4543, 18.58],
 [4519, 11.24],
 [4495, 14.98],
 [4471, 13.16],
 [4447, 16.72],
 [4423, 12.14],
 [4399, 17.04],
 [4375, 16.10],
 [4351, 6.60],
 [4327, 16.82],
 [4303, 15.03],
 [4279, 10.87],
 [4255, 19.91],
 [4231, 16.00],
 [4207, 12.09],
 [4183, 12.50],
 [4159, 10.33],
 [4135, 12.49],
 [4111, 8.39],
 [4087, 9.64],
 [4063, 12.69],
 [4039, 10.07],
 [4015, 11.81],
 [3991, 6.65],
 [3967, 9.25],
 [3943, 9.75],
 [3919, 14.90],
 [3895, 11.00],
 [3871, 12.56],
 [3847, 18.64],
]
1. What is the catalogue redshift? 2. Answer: 0.14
